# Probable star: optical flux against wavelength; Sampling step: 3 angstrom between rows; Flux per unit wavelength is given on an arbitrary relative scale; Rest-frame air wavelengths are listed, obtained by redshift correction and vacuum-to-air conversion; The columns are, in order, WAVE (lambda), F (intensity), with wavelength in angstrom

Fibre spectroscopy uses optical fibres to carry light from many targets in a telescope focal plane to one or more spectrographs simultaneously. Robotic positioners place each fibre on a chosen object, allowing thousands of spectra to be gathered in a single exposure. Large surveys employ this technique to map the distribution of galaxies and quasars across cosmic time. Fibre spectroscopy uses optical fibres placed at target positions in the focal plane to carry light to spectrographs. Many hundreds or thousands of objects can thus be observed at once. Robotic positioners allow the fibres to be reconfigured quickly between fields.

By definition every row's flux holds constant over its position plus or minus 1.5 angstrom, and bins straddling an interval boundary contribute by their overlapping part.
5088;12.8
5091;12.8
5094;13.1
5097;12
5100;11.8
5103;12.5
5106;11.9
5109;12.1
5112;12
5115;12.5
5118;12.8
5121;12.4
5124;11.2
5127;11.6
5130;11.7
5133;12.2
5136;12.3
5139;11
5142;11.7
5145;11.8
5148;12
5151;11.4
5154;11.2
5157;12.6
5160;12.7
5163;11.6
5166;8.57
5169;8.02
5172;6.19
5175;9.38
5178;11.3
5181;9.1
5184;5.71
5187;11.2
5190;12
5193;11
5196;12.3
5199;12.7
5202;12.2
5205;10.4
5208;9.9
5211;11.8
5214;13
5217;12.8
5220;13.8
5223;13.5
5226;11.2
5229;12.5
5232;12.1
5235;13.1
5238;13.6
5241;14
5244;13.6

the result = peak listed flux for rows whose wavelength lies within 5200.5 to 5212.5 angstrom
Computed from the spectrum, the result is 12.2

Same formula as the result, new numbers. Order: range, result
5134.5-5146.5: 12.3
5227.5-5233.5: 12.5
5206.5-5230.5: 13.8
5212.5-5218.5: 13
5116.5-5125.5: 12.8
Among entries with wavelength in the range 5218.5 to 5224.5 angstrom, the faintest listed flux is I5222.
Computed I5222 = 13.5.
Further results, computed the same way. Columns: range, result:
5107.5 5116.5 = 12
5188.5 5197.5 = 11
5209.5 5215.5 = 11.8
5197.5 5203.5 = 12.2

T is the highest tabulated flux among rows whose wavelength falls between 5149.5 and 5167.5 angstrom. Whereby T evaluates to 12.7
